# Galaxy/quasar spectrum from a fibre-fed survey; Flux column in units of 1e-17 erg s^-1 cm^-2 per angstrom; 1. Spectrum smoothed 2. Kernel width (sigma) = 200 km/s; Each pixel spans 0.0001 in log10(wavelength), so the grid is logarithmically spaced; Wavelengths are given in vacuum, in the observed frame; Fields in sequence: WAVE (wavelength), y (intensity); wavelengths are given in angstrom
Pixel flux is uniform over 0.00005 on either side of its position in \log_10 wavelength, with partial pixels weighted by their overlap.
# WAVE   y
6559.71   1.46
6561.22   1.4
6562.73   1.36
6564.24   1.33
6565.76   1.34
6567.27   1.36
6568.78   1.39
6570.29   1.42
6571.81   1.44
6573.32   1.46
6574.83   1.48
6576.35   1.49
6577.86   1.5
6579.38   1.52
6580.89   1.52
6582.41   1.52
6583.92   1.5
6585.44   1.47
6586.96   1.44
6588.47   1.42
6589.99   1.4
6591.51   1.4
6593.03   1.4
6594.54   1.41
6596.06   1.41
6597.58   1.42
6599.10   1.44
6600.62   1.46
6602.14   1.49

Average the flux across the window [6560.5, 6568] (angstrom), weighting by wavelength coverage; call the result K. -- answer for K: 1.36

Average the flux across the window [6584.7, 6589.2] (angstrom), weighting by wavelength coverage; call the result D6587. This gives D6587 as 1.44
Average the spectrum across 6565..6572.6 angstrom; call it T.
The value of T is 1.39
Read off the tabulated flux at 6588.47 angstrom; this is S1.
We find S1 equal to 1.42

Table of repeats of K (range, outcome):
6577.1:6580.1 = 1.51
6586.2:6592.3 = 1.41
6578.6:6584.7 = 1.51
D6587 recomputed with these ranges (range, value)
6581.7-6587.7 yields 1.48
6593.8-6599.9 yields 1.42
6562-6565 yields 1.34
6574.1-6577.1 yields 1.48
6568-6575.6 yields 1.44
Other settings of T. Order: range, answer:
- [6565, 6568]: 1.35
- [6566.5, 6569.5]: 1.38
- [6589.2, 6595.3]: 1.4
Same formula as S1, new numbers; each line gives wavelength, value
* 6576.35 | 1.49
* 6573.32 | 1.46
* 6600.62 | 1.46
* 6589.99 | 1.4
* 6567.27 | 1.36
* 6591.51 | 1.4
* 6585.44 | 1.47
